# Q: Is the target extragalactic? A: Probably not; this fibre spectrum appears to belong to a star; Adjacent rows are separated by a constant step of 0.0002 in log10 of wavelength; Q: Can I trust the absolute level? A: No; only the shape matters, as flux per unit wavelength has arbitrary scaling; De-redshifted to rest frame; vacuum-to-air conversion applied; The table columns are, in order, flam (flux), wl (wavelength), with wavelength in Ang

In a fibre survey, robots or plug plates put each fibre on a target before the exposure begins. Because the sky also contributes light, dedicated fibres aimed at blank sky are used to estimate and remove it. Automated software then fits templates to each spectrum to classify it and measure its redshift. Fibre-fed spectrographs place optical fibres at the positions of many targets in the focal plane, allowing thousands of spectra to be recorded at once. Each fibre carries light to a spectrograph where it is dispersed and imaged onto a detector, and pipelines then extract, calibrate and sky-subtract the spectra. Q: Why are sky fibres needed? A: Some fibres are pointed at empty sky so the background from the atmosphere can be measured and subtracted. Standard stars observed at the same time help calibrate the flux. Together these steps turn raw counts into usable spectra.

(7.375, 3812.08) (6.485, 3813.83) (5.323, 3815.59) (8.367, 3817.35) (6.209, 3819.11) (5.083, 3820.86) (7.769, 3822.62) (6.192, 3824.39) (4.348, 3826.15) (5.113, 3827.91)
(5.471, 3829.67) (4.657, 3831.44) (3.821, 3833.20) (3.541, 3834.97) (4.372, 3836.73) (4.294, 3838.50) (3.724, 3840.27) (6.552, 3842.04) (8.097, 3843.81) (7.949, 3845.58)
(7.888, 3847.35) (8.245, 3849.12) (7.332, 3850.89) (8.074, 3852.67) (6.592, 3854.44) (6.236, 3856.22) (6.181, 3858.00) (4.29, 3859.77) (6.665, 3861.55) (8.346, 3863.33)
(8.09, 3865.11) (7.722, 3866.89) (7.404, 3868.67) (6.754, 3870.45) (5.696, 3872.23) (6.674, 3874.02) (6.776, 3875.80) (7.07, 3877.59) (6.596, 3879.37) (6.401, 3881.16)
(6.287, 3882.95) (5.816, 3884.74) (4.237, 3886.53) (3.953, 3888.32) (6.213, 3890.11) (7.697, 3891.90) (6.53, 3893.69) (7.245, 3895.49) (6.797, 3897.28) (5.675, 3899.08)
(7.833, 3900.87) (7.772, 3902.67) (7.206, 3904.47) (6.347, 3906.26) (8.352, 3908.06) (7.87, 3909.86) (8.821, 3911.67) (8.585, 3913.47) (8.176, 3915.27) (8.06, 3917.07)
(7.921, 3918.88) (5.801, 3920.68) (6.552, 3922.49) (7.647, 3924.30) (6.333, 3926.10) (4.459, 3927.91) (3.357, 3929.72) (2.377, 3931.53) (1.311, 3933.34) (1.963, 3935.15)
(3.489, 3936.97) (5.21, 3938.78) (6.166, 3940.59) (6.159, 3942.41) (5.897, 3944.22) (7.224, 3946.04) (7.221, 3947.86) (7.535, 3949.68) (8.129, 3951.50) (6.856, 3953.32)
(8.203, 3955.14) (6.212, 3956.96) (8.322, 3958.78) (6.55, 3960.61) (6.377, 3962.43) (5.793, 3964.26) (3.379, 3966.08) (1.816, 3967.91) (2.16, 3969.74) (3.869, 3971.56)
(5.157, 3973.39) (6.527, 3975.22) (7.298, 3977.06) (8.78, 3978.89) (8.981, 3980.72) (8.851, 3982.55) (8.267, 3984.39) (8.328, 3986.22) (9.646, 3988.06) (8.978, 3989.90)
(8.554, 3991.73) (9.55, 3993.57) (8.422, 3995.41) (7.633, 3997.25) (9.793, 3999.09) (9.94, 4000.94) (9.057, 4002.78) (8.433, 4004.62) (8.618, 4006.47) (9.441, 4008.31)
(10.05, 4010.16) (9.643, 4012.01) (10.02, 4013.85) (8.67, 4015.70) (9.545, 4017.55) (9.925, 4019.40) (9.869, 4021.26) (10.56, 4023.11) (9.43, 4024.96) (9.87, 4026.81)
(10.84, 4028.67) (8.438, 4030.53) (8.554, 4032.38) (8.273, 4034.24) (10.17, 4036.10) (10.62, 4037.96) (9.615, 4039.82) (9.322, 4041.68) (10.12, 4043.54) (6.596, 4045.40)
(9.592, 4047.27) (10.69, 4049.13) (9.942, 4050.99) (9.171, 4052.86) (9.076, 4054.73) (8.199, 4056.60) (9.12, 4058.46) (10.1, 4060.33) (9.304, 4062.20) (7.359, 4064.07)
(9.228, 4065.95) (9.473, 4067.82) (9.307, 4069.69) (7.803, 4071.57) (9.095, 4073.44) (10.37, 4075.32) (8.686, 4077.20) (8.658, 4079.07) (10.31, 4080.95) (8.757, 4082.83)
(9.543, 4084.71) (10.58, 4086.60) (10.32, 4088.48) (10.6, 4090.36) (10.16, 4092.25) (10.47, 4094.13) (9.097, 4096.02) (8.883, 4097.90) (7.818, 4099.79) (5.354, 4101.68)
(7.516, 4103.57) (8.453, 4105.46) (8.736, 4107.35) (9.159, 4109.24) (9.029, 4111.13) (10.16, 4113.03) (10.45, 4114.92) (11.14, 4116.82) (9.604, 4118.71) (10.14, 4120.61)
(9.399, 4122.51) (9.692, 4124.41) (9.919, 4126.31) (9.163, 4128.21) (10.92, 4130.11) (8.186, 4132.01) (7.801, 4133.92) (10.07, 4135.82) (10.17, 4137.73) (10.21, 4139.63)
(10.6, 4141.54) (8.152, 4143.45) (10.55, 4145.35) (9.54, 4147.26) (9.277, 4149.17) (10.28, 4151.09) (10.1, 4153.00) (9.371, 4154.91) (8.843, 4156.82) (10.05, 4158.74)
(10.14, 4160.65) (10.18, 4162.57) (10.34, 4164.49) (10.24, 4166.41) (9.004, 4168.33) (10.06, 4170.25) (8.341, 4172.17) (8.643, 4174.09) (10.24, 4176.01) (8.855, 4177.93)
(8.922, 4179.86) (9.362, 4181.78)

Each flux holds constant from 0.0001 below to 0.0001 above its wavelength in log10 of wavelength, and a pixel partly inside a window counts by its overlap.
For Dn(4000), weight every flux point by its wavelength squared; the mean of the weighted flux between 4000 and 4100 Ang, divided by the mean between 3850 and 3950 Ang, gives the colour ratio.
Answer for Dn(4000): 1.59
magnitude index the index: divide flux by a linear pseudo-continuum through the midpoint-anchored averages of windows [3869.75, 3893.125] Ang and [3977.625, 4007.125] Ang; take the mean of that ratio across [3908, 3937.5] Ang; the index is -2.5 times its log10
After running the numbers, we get 0.198 mag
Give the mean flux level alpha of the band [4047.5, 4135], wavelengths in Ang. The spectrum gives 9.29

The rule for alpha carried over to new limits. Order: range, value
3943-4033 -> 7.98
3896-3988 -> 6.39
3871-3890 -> 5.97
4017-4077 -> 9.35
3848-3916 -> 6.91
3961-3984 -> 5.83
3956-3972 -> 4.98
